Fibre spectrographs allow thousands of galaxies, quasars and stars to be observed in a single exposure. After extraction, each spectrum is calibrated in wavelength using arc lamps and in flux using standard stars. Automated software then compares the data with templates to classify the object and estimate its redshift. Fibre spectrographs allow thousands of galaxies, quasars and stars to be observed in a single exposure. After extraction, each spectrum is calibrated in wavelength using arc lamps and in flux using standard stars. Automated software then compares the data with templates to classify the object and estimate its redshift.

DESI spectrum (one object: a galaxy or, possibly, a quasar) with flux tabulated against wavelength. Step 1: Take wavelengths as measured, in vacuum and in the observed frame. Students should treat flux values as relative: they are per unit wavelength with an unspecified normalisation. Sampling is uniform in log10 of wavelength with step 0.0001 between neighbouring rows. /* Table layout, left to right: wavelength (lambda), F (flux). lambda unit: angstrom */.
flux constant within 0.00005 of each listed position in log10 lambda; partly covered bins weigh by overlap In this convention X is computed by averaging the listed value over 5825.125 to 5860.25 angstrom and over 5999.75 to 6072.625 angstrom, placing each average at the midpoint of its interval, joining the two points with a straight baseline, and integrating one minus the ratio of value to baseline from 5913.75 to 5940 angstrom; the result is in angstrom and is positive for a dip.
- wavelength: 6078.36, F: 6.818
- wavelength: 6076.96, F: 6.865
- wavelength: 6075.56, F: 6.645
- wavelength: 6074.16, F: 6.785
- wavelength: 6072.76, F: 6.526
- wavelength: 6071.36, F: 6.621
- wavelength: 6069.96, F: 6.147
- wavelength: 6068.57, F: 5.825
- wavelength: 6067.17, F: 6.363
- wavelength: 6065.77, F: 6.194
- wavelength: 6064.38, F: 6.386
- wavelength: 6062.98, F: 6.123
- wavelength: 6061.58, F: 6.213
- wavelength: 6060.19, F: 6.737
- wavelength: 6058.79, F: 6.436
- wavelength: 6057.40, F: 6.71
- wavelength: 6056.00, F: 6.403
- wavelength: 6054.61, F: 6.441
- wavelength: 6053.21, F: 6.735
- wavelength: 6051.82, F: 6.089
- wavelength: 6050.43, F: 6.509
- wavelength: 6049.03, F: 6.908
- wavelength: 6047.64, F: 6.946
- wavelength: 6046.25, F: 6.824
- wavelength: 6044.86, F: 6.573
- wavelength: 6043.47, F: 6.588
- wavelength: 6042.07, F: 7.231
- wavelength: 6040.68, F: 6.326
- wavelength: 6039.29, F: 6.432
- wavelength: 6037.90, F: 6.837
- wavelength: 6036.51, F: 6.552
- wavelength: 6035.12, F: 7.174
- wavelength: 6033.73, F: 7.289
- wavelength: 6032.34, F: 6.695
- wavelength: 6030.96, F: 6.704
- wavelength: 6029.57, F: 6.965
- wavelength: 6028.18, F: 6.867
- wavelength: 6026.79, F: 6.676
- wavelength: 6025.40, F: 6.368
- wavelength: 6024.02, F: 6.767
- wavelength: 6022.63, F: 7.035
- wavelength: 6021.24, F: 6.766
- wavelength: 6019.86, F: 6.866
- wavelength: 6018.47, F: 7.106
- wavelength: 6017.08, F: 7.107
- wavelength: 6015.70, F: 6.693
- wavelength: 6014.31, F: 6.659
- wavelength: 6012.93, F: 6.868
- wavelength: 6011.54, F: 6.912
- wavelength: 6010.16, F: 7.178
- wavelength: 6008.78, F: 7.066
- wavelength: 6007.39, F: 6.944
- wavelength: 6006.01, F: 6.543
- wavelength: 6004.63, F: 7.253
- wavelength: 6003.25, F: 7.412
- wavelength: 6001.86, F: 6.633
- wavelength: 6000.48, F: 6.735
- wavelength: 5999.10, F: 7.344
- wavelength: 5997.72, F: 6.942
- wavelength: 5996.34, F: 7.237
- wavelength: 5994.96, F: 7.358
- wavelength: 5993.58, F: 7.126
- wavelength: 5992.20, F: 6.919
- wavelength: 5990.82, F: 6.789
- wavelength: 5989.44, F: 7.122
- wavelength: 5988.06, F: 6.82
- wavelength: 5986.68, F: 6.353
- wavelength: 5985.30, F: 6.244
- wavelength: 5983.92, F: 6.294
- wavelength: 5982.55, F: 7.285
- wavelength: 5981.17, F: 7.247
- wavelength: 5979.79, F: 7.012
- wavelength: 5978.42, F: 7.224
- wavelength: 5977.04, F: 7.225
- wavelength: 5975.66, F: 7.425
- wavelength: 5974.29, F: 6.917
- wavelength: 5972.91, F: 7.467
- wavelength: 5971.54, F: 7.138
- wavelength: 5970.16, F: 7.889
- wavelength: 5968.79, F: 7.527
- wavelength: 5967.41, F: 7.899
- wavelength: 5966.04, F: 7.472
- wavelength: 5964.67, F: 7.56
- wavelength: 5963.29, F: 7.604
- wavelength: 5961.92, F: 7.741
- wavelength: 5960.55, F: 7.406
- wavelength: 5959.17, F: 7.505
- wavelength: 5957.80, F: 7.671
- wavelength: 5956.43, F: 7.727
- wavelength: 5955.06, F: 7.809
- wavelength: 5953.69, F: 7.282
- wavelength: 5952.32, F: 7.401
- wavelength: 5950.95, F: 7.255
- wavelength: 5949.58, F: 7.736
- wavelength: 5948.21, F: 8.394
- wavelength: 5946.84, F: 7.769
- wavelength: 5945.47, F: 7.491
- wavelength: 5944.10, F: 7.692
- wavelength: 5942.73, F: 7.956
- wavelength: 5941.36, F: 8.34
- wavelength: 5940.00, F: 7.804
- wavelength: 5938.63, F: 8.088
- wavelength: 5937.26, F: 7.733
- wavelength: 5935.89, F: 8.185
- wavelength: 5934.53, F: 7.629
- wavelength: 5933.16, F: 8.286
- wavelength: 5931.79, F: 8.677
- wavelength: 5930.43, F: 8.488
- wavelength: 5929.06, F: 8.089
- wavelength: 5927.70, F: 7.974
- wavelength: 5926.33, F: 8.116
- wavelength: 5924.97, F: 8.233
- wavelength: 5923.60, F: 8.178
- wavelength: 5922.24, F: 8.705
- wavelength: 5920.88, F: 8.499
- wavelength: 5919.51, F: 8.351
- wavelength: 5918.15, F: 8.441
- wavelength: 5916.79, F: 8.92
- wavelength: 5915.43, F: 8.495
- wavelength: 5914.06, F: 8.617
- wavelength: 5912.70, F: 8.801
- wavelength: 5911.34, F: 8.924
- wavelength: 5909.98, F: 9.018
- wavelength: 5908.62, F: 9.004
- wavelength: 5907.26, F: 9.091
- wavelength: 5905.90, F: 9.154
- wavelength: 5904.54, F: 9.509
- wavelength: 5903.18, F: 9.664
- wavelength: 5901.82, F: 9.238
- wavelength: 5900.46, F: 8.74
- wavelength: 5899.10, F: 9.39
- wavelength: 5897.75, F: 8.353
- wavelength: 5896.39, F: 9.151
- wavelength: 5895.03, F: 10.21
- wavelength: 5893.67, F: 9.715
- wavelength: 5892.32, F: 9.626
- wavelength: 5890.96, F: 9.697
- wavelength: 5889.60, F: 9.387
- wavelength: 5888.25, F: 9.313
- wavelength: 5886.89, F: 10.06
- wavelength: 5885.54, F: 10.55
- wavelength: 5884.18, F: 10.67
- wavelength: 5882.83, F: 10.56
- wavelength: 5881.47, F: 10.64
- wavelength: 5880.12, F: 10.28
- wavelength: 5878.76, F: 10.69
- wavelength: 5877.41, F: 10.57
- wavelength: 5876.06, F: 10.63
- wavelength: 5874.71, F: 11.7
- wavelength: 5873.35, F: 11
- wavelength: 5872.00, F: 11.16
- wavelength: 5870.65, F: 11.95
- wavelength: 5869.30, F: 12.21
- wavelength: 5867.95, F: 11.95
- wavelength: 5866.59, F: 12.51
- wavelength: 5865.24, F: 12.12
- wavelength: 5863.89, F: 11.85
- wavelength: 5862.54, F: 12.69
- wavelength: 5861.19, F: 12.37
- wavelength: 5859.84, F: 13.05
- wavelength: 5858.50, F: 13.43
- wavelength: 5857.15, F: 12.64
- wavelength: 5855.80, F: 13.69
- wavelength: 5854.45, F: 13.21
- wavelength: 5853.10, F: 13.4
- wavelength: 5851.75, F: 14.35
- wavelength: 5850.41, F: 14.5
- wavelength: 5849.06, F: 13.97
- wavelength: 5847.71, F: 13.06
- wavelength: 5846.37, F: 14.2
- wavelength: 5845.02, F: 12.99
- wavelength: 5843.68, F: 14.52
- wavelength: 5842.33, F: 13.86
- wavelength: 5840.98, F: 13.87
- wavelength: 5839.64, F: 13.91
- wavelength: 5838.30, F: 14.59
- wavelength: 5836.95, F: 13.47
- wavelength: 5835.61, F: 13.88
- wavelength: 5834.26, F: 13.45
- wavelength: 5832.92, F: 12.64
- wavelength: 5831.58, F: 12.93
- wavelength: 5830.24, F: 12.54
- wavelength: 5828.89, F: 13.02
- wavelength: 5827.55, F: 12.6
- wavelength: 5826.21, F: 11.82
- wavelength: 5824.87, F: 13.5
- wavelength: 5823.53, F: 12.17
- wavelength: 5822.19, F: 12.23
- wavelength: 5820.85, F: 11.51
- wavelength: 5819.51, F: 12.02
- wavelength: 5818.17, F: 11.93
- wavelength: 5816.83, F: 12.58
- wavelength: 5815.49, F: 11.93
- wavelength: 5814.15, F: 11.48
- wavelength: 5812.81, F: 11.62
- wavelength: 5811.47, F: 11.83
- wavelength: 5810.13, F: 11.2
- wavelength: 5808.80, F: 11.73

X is 5.6 angstrom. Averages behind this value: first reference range 13.5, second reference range 6.7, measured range 8.28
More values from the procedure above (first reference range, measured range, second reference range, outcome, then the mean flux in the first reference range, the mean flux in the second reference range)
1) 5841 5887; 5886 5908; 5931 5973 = 2.5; 12.3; 7.75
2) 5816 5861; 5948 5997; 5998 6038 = 6.9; 13.2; 6.9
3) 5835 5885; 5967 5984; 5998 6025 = 2.0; 12.6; 6.94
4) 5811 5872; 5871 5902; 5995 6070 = 3.7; 12.9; 6.74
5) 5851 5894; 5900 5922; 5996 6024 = 2.9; 11.5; 6.96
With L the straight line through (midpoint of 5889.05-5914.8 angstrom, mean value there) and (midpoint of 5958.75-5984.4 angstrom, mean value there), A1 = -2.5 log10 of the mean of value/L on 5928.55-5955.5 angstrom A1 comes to 0.03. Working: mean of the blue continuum 9.22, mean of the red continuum 7.37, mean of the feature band 7.9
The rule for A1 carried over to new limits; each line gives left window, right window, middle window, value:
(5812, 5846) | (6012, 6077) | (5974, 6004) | 0.179 mag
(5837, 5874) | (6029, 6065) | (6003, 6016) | 0.141 mag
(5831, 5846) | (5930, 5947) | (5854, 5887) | 0.016 mag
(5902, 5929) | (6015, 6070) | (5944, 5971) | 0.054 mag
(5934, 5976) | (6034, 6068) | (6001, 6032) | 0.014 mag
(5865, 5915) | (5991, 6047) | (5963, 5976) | 0.087 mag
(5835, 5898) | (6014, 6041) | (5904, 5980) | 0.190 mag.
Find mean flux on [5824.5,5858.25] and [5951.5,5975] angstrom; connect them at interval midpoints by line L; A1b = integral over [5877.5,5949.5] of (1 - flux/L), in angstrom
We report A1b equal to 7.55 angstrom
